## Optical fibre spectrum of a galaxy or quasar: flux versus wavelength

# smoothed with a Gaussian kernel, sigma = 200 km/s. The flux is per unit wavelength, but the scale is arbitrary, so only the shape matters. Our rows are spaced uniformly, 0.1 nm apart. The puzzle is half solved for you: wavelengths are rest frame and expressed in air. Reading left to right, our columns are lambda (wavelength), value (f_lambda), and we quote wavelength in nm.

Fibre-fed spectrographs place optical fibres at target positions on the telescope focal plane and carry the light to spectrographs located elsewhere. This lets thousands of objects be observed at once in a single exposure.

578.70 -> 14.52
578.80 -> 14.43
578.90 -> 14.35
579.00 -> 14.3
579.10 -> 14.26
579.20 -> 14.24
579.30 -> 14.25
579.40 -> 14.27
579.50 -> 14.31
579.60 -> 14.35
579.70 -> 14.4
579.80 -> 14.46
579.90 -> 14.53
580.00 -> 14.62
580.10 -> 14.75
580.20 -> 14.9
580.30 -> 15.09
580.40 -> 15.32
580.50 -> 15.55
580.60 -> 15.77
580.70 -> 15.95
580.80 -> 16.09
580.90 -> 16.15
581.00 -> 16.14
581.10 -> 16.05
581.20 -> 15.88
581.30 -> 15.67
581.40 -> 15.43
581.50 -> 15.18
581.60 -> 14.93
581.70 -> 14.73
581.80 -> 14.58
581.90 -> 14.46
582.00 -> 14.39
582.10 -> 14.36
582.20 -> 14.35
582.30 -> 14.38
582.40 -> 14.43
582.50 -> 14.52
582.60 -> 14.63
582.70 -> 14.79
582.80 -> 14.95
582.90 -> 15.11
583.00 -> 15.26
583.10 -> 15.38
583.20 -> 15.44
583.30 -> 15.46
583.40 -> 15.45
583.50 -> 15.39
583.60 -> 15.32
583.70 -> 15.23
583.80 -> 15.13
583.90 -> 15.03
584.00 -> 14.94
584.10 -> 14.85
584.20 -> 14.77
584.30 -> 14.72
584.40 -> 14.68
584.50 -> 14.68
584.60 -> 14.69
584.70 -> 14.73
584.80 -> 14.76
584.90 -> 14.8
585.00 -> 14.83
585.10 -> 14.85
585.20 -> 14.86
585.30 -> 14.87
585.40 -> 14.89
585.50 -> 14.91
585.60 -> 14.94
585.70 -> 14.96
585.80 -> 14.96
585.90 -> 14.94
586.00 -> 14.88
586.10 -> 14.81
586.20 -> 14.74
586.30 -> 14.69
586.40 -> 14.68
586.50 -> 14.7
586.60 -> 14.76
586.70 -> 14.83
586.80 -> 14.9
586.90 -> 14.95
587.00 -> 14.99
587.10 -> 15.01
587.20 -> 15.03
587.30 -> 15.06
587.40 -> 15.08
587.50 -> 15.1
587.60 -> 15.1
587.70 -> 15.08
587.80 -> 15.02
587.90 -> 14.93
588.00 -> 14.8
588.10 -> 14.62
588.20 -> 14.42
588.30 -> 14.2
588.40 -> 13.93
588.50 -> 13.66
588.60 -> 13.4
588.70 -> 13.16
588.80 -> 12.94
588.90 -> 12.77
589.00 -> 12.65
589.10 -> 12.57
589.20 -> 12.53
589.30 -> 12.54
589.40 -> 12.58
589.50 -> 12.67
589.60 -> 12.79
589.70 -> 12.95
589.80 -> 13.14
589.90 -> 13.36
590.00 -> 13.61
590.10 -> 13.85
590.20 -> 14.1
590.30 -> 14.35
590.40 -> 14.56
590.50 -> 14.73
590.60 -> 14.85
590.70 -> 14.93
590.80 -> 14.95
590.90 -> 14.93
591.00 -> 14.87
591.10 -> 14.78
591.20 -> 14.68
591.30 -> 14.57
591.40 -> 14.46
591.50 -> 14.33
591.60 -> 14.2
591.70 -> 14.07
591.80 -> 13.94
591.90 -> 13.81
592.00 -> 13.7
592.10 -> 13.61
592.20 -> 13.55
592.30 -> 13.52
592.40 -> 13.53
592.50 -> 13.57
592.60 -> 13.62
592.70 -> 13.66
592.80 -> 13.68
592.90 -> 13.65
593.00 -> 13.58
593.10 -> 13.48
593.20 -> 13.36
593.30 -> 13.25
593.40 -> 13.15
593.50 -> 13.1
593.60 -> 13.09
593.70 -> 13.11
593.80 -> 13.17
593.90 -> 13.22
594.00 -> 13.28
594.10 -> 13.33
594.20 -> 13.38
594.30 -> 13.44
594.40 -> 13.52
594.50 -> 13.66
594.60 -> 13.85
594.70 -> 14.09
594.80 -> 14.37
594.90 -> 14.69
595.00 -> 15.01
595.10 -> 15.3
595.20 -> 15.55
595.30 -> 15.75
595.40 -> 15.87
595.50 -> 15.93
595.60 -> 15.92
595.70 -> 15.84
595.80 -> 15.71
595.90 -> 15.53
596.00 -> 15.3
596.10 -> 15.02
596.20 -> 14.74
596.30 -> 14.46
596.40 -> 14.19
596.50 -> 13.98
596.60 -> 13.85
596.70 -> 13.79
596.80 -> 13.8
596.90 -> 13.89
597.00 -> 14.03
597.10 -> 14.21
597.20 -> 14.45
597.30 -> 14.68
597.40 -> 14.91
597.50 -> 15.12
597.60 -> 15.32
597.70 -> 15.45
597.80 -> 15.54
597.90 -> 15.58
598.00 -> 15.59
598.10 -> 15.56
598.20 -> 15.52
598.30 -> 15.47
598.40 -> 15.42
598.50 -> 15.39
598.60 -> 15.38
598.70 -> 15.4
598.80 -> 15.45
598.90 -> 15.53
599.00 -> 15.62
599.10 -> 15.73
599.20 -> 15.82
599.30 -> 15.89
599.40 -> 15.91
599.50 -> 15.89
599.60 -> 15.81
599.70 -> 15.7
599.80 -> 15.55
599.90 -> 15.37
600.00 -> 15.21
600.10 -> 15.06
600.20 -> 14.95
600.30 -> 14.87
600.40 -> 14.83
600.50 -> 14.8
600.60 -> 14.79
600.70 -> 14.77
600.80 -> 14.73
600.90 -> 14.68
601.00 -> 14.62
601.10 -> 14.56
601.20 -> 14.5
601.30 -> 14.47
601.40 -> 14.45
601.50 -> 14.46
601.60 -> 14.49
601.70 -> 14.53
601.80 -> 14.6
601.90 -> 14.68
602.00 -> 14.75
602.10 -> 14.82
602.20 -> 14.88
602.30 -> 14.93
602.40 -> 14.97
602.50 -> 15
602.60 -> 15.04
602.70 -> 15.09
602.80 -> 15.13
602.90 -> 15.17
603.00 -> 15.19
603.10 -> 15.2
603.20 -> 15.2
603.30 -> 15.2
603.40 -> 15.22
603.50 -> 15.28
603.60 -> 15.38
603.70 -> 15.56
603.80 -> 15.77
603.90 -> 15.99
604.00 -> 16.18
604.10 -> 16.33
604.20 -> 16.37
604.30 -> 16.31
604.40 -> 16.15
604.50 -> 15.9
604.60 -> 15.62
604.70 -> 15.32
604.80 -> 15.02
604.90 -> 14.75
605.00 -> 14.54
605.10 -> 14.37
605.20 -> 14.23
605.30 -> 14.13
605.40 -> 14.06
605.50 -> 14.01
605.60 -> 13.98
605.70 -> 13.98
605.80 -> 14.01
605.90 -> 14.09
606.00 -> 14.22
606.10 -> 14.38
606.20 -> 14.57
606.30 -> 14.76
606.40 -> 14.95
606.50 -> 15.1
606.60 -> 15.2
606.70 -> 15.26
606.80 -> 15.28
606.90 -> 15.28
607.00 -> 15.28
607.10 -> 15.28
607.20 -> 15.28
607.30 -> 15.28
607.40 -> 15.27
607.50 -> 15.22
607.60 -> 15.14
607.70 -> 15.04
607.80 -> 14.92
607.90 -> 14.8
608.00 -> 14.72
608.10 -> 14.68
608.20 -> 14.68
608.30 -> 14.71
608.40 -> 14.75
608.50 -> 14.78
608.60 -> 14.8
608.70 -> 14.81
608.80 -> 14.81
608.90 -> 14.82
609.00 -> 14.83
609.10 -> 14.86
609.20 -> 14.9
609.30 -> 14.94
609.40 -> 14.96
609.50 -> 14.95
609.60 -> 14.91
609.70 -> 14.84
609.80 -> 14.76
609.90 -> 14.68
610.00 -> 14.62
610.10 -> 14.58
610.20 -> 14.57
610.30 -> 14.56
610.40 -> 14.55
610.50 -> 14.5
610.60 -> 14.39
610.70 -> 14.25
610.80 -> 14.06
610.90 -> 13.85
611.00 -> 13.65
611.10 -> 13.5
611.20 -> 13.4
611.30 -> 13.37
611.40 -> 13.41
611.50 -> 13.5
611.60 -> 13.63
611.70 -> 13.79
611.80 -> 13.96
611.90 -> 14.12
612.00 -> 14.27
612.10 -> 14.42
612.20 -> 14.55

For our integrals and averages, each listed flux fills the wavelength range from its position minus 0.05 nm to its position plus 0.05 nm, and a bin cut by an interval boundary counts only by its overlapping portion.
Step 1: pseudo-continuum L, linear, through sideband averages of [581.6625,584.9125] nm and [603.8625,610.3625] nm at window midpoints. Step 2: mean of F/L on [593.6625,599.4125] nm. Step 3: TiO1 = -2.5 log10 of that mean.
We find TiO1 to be 0.01 mag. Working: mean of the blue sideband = 14.9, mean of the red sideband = 14.9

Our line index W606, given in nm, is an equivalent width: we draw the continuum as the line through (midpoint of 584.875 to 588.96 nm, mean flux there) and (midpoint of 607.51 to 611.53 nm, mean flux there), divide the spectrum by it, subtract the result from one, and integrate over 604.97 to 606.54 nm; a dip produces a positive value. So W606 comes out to 0.02 nm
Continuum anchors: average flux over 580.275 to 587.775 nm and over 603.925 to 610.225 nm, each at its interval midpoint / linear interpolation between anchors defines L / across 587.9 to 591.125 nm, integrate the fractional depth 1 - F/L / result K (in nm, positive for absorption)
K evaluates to 0.27 nm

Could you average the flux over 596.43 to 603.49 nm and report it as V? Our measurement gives 15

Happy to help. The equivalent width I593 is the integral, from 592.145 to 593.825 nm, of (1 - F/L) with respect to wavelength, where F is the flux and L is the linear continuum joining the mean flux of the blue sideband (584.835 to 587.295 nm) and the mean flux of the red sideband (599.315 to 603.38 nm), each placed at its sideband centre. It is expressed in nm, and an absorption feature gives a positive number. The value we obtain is 0.17 nm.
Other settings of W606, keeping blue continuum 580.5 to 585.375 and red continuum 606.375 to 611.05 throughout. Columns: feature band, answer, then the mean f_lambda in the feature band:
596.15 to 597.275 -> 0.06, 14.1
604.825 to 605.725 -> 0.04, 14.3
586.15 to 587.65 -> 0.01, 14.9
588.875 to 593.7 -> 0.41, 13.7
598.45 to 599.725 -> -0.06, 15.7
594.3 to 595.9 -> 0.00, 15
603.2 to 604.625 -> -0.09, 15.8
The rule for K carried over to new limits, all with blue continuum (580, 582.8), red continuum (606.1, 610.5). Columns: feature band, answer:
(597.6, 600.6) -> -0.09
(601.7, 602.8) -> 0.01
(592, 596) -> 0.25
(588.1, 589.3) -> 0.14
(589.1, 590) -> 0.13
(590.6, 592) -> 0.05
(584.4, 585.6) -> 0.02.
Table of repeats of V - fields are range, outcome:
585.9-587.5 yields 14.9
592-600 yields 14.6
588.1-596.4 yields 14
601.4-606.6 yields 15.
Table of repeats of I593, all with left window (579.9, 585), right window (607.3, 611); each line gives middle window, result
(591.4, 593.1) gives 0.13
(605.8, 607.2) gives -0.01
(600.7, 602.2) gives 0.02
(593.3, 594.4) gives 0.12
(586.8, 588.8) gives 0.06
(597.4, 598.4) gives -0.04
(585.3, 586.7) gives 0.02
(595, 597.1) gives 0.00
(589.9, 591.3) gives 0.04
